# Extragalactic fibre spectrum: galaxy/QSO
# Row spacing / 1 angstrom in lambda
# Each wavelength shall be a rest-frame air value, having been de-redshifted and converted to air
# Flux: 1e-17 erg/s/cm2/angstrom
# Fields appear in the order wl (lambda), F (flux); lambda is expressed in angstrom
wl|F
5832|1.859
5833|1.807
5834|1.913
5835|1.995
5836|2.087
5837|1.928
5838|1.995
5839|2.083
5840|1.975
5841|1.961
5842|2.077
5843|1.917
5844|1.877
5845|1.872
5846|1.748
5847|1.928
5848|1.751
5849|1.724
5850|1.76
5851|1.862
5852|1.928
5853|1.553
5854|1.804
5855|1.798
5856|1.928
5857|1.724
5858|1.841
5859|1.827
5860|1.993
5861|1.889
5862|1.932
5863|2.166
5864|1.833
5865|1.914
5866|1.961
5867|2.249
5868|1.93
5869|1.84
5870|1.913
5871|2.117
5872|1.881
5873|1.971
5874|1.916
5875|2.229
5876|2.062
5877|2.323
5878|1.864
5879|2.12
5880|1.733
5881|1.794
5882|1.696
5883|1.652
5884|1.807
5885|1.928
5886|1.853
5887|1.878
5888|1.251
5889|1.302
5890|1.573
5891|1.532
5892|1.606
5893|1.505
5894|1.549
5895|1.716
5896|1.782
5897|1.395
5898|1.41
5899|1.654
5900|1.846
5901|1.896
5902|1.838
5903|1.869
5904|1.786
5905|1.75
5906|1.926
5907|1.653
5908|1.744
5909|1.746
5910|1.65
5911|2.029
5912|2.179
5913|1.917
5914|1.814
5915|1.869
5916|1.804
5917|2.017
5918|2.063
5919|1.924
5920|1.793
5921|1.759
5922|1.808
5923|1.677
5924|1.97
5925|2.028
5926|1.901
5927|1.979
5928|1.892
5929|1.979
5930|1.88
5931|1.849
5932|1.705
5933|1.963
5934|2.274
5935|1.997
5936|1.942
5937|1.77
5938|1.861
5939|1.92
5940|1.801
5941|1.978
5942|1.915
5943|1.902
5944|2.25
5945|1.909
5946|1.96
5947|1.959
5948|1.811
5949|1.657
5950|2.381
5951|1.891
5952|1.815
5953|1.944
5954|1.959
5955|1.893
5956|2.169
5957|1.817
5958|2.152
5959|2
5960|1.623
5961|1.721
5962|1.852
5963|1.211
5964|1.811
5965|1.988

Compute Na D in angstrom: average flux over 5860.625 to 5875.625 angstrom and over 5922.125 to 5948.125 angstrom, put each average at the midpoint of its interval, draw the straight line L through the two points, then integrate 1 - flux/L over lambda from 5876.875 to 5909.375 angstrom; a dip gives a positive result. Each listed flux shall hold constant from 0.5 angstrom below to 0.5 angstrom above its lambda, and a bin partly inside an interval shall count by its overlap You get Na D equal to 4.0 angstrom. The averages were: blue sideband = 1.98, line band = 1.72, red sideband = 1.93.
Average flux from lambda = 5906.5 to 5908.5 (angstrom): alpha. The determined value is 1.7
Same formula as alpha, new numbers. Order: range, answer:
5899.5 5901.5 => 1.87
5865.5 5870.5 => 1.98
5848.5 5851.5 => 1.78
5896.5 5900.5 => 1.58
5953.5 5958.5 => 2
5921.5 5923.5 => 1.74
